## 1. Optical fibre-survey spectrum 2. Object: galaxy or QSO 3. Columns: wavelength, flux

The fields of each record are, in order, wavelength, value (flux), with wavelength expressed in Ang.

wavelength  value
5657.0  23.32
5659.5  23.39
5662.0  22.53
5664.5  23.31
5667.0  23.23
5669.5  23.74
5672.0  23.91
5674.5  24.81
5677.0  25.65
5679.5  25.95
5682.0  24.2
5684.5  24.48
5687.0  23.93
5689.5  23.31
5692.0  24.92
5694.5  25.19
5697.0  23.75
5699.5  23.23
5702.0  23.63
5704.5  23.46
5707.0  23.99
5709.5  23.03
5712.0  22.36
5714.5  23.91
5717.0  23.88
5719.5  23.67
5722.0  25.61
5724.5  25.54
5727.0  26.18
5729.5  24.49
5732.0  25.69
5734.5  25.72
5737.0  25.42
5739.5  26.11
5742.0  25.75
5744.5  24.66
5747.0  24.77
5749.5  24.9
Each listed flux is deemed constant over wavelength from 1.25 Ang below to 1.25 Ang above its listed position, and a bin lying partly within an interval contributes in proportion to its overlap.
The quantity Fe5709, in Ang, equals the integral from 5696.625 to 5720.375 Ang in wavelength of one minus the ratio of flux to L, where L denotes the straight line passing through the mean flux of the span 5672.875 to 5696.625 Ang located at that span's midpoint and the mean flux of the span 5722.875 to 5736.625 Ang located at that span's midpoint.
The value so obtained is 1.5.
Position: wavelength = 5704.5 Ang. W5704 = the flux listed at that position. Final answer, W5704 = 23.46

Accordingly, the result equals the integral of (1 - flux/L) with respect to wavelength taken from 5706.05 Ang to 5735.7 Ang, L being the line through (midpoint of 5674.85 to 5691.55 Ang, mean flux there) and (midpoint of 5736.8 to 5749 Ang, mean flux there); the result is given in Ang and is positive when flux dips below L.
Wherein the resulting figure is 0.6 Ang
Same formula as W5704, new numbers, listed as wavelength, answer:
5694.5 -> 25.19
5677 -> 25.65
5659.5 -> 23.39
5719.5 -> 23.67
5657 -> 23.32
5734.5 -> 25.72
